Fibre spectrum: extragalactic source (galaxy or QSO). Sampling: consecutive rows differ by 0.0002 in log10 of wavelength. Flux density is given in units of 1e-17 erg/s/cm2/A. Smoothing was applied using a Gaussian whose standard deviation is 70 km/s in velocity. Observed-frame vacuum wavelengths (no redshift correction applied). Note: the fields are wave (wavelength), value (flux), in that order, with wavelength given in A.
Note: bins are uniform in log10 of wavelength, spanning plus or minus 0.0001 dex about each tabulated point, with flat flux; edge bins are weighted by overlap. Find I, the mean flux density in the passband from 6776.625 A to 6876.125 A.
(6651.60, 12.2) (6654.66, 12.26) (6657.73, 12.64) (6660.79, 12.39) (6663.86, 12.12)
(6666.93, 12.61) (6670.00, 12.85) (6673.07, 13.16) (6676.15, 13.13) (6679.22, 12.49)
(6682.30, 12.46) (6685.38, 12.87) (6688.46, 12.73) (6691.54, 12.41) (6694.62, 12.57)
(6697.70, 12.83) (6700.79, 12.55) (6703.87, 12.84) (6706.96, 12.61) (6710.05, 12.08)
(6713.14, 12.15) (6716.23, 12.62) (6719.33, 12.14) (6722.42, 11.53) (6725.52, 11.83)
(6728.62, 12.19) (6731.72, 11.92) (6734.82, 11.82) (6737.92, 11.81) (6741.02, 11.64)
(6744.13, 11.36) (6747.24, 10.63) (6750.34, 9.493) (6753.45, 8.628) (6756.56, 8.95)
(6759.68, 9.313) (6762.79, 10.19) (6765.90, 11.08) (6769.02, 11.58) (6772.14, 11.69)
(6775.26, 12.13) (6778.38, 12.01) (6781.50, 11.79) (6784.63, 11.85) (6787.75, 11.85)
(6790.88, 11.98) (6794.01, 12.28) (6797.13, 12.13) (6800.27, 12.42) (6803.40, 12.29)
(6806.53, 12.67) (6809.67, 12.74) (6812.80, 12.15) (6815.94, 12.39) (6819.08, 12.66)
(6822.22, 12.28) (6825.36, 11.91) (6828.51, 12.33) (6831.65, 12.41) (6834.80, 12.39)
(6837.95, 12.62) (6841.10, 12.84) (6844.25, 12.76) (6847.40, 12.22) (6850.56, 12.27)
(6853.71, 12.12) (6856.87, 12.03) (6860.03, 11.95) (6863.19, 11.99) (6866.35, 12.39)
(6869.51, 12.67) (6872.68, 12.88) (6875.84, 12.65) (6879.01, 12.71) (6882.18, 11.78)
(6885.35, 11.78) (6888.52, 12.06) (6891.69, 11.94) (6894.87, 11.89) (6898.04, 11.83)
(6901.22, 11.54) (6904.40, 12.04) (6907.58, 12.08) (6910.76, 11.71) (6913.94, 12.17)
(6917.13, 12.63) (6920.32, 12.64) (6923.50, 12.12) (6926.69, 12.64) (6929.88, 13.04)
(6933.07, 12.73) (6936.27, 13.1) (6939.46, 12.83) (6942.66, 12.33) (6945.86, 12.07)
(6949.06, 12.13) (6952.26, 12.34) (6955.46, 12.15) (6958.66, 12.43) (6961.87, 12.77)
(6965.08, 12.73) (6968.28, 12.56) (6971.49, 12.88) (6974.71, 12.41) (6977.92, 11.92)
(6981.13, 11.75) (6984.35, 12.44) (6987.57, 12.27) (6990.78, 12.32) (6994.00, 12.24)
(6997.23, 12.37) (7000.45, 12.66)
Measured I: 12.3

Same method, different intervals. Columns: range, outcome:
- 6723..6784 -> 11.1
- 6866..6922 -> 12.2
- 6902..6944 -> 12.4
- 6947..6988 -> 12.4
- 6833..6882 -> 12.4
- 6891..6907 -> 11.9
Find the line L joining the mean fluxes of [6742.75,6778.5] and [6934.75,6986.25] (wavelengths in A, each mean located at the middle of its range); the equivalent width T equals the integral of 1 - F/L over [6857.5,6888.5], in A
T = -1.9 A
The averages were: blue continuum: 10.5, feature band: 12.3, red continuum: 12.4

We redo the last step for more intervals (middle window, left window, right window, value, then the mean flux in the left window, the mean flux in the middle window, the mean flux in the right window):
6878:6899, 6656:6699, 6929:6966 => 1.0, 12.7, 12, 12.5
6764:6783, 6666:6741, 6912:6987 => 1.1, 12.4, 11.7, 12.5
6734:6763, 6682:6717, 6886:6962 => 5.0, 12.6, 10.4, 12.3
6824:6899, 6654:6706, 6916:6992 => 1.5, 12.6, 12.3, 12.5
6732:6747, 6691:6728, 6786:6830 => 0.9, 12.3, 11.6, 12.3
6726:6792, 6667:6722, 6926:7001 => 7.4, 12.6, 11.1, 12.5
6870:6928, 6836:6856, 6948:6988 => 1.1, 12.5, 12.2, 12.4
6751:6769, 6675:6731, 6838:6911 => 3.7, 12.4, 9.79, 12.2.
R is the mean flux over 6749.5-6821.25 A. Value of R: 11.5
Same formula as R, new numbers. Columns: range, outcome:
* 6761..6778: 11.4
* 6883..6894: 11.9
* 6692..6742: 12.2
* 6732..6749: 11.5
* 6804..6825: 12.4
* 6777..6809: 12.1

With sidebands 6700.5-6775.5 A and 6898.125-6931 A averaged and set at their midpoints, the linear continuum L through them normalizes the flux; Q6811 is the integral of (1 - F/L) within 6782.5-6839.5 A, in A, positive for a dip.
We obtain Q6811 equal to -2.79 A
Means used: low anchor 11.4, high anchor 12.2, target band 12.3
